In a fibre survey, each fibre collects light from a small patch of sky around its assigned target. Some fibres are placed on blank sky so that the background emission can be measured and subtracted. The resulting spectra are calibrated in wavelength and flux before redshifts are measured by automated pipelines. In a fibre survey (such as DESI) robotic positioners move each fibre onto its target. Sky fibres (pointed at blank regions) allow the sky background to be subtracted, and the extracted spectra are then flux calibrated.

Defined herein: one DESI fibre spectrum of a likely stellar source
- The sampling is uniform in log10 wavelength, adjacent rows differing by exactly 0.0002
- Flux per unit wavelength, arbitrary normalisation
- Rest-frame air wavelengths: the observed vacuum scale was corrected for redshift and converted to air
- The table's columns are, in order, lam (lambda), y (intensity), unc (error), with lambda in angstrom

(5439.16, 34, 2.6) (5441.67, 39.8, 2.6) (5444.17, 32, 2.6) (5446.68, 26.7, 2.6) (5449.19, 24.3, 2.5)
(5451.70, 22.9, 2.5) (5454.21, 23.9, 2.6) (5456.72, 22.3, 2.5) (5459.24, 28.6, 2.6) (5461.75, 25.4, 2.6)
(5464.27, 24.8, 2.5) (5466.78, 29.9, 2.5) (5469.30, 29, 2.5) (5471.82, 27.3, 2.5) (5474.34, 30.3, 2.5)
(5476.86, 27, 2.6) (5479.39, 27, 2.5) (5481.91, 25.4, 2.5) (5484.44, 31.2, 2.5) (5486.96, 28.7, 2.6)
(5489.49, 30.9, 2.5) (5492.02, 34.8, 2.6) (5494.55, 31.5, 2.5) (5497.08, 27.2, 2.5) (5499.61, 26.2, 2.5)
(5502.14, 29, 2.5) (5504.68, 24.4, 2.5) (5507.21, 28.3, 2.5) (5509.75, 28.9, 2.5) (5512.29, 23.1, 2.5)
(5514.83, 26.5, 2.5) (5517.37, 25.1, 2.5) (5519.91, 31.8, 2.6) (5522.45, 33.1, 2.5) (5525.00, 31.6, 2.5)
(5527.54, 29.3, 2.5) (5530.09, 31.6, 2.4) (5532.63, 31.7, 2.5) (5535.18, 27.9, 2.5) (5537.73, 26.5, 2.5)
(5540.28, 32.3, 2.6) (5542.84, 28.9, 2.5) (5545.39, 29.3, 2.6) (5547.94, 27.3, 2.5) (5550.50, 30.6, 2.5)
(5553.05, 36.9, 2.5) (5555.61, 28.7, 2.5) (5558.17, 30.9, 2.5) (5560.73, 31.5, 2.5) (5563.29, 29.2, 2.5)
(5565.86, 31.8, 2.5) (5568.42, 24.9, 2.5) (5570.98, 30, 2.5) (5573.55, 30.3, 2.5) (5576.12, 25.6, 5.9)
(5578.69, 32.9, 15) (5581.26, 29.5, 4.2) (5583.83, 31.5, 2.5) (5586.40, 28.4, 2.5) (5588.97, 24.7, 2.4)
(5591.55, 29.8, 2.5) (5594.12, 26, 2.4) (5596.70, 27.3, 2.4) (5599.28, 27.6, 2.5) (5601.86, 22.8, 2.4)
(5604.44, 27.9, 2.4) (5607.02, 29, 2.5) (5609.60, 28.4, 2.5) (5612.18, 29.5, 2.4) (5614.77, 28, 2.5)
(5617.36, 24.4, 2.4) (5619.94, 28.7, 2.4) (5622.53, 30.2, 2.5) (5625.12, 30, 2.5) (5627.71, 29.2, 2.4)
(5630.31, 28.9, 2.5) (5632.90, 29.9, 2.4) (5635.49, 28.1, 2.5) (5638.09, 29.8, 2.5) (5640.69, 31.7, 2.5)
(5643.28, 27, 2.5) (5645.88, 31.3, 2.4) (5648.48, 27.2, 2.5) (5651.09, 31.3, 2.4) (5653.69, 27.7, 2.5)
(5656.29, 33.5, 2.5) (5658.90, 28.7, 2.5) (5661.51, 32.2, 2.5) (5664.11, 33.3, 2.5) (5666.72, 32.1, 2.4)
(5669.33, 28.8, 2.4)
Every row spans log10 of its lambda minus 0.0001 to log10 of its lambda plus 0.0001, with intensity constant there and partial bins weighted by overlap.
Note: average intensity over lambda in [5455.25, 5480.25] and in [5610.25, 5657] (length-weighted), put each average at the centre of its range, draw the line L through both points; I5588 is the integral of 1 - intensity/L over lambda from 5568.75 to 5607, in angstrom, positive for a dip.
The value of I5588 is 0.7 angstrom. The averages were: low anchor 27.1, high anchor 29.2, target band 28.1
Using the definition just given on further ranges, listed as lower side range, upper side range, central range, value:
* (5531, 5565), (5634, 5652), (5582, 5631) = 2.8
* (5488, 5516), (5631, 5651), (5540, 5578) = -1.5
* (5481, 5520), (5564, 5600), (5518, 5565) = -3.3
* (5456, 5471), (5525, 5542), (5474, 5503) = -1.1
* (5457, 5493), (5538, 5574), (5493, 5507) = 0.5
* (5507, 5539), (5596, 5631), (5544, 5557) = -0.9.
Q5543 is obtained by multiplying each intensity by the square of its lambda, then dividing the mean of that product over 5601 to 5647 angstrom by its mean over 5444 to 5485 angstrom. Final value 1.14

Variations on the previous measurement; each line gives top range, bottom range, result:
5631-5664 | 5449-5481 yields 1.21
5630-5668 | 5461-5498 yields 1.12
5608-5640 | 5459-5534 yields 1.05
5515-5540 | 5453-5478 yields 1.13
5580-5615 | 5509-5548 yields 0.98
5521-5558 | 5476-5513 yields 1.09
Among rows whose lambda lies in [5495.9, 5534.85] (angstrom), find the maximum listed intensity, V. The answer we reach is 33.1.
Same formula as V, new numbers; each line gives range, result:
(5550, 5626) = 36.9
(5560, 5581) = 32.9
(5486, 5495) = 34.8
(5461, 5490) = 31.2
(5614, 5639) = 30.2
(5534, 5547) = 32.3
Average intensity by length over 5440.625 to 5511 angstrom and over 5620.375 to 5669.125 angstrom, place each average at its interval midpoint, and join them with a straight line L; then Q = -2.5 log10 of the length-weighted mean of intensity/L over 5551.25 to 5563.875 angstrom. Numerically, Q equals -0.09 mag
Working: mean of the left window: 28.1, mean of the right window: 30.1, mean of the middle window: 31.5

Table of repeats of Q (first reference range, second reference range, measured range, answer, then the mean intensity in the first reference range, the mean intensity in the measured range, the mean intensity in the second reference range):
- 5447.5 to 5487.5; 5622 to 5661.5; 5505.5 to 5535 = -0.06 mag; 26.7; 29.1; 29.7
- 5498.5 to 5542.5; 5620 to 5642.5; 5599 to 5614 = 0.07 mag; 28.7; 27.6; 29.6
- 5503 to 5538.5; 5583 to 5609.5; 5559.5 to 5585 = -0.07 mag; 28.6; 29.7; 27.5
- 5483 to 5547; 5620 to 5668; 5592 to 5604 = 0.13 mag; 29.2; 26.3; 30.1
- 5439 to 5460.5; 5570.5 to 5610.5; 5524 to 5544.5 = -0.07 mag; 28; 29.9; 28.2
